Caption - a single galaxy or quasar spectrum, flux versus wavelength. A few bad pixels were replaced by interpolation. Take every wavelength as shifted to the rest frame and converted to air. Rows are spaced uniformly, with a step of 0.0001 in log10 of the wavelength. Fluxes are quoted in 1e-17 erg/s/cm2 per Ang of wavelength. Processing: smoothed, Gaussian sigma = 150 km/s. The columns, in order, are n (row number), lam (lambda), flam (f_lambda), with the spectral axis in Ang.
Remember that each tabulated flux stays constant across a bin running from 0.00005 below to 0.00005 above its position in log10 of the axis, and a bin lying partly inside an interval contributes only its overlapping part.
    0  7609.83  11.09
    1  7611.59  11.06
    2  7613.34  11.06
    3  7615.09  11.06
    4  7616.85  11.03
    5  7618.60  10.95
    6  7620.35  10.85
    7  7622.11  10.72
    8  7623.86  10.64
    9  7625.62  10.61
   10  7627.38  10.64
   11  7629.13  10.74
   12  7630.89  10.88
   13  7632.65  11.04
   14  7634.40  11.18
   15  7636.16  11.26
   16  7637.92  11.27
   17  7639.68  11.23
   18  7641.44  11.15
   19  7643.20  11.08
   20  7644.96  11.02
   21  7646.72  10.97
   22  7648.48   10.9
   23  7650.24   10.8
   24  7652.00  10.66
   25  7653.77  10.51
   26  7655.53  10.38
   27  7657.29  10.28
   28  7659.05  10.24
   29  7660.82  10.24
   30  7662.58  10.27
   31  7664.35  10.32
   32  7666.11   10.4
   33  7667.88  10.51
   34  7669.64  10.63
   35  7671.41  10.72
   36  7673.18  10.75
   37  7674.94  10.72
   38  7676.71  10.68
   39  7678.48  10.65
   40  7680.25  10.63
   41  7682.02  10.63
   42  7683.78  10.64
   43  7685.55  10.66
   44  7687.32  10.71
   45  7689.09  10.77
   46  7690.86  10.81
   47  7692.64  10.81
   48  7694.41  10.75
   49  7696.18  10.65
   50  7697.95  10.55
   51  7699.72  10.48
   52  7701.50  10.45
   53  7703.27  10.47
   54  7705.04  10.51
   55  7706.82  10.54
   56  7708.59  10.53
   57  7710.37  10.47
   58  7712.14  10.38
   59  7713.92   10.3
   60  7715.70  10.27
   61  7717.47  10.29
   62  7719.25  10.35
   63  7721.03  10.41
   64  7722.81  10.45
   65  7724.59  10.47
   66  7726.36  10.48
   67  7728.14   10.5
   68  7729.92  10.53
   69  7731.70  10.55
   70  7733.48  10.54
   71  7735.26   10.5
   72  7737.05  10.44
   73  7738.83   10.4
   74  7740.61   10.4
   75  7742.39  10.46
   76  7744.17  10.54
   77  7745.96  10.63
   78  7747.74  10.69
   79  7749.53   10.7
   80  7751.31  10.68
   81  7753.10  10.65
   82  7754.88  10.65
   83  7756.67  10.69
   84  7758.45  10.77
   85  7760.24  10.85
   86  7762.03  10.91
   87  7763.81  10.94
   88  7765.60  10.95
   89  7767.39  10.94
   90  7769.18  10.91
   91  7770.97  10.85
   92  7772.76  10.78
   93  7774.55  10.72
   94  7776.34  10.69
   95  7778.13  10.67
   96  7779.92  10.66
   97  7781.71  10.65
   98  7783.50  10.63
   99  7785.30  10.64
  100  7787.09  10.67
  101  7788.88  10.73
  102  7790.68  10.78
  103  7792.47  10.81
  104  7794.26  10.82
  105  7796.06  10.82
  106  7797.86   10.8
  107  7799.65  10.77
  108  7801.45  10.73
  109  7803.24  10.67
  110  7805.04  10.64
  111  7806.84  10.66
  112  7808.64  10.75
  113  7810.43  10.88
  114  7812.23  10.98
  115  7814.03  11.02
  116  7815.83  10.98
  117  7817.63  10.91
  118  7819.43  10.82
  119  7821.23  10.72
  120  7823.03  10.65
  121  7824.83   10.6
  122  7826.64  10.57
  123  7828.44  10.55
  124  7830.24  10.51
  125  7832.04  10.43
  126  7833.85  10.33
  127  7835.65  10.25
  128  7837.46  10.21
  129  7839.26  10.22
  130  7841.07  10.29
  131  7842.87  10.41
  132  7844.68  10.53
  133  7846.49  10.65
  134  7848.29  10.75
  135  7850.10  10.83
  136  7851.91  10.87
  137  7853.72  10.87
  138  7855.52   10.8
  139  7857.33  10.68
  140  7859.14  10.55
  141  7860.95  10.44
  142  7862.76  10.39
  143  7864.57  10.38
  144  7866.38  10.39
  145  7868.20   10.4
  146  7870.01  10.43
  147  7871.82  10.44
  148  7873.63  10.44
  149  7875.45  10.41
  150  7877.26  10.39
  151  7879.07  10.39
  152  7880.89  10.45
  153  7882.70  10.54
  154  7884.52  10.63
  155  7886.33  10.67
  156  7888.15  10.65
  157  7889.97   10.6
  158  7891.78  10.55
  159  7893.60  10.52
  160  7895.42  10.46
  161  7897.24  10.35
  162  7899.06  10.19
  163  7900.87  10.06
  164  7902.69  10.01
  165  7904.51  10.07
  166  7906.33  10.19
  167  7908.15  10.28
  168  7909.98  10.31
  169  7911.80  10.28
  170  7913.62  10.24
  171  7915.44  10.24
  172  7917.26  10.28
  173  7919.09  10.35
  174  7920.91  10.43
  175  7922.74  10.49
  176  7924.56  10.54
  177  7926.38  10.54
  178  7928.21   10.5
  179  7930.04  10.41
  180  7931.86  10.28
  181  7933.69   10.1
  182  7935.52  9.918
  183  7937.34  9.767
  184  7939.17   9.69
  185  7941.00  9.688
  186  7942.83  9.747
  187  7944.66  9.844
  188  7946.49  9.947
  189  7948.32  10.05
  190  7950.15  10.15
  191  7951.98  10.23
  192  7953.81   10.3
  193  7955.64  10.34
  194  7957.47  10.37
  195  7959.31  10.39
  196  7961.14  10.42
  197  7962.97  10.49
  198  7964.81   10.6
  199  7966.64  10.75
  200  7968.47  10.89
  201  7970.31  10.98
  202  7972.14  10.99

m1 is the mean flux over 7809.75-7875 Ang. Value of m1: 10.6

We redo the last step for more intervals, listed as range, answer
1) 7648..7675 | 10.5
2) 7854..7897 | 10.5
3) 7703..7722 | 10.4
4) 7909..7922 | 10.3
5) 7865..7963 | 10.3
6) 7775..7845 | 10.7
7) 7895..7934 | 10.3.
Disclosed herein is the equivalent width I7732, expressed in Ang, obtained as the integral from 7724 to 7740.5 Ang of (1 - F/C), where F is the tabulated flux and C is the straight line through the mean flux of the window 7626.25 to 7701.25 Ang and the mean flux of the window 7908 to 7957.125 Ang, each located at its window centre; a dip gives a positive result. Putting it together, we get 0.1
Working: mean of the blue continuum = 10.7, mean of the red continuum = 10.2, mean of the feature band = 10.5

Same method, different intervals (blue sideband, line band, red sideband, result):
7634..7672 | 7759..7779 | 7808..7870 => -0.4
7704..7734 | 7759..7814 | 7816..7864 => -1.4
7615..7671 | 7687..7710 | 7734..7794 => 0.3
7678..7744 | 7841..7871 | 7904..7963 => -0.8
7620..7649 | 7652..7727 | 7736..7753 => 1.6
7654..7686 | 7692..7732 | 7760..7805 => 0.5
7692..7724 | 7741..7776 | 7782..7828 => -0.4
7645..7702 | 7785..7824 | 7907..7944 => -1.5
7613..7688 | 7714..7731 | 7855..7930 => 0.4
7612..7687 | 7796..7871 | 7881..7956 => -1.5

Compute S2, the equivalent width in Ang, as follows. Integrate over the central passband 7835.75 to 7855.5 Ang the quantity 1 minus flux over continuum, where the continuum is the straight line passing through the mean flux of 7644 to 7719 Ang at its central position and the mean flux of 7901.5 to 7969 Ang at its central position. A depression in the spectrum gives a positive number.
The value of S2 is -0.39 Ang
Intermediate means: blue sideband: 10.6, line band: 10.6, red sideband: 10.2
